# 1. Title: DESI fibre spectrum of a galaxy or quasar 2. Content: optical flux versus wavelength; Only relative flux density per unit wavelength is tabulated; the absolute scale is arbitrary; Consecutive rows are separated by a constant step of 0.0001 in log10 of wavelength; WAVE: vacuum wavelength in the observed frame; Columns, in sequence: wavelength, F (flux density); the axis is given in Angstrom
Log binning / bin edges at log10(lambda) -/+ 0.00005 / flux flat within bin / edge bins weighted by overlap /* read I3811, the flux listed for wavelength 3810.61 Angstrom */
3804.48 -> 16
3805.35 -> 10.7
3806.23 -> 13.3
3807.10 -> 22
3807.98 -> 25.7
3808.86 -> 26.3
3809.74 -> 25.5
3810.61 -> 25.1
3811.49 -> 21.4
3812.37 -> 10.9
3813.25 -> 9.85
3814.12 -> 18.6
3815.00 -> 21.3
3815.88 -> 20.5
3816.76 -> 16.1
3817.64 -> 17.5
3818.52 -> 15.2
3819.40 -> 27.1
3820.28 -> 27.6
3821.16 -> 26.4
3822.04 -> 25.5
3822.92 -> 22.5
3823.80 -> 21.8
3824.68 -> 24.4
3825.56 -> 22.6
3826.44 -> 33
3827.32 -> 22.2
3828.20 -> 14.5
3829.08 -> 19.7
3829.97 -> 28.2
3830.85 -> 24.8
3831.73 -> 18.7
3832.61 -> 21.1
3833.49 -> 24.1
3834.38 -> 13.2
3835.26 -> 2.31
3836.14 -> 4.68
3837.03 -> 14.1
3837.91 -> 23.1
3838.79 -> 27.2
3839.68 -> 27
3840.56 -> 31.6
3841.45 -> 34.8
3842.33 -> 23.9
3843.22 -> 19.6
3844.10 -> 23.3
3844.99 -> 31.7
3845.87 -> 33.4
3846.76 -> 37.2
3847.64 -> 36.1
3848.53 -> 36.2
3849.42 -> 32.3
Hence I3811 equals 25.1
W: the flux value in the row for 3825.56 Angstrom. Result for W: 22.6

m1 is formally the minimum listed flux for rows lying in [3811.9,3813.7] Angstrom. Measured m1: 9.85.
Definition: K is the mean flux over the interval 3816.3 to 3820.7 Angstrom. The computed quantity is 20.6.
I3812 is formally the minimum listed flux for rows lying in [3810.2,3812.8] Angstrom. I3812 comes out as 10.9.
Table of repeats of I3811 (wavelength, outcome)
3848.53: 36.2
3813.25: 9.85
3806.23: 13.3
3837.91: 23.1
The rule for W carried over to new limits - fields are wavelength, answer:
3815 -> 21.3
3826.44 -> 33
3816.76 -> 16.1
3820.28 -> 27.6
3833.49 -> 24.1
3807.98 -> 25.7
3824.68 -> 24.4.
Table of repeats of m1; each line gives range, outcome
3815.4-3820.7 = 15.2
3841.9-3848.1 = 19.6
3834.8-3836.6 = 2.31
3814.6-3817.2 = 16.1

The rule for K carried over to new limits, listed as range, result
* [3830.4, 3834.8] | 20.4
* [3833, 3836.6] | 11.2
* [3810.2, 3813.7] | 16.8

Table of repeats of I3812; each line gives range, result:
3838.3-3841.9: 27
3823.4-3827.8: 21.8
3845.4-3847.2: 33.4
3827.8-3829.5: 14.5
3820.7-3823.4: 22.5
